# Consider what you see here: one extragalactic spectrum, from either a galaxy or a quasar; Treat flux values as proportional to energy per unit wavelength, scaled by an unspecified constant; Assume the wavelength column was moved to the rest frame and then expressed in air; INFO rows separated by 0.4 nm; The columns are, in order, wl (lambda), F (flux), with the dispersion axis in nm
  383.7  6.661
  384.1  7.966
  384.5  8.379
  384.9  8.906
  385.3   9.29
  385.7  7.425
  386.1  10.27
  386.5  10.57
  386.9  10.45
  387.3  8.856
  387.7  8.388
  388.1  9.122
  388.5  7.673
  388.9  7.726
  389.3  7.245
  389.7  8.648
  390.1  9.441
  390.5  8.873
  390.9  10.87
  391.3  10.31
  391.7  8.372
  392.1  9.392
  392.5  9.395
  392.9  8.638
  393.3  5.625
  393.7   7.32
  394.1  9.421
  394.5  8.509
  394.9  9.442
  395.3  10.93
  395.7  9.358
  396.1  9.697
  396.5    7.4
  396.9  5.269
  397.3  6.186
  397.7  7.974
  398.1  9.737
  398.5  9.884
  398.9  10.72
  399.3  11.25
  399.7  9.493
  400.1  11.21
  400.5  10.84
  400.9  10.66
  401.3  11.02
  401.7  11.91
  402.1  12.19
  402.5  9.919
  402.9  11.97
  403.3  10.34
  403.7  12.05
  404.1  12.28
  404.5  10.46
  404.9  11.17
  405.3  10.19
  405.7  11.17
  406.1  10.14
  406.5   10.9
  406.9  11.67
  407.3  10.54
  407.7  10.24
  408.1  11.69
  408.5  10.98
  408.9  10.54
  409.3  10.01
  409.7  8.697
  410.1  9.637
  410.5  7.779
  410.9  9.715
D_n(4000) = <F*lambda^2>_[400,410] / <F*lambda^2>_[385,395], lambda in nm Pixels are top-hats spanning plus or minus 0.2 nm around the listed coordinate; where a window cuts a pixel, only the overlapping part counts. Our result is 1.33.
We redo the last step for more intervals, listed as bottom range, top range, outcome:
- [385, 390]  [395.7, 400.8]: 1.10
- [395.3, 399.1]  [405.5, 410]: 1.30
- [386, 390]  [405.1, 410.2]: 1.31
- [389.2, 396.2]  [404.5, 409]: 1.29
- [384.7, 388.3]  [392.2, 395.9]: 0.98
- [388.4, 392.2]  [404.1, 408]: 1.32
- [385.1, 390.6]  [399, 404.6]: 1.35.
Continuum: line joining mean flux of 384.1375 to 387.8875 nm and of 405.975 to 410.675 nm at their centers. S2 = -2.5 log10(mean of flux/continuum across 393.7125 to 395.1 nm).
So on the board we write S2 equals 0.08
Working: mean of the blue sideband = 9.12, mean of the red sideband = 10.2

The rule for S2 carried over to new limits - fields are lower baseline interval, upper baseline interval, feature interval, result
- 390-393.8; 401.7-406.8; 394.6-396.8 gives 0.05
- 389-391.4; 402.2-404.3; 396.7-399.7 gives 0.20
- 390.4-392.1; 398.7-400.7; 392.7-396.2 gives 0.15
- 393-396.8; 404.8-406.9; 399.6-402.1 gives -0.13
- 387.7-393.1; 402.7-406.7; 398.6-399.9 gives -0.02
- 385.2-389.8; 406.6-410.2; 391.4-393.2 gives 0.04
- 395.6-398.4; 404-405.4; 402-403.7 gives -0.09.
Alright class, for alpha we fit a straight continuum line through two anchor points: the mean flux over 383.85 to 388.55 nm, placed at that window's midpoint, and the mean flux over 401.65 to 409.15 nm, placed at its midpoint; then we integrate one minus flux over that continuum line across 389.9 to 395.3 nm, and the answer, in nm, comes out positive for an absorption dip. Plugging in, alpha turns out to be 0.38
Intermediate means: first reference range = 8.96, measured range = 8.97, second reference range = 11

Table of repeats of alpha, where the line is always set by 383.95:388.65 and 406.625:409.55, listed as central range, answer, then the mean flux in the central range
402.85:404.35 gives -0.17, 11.6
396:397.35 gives 0.38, 7.05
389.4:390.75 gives 0.05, 8.93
